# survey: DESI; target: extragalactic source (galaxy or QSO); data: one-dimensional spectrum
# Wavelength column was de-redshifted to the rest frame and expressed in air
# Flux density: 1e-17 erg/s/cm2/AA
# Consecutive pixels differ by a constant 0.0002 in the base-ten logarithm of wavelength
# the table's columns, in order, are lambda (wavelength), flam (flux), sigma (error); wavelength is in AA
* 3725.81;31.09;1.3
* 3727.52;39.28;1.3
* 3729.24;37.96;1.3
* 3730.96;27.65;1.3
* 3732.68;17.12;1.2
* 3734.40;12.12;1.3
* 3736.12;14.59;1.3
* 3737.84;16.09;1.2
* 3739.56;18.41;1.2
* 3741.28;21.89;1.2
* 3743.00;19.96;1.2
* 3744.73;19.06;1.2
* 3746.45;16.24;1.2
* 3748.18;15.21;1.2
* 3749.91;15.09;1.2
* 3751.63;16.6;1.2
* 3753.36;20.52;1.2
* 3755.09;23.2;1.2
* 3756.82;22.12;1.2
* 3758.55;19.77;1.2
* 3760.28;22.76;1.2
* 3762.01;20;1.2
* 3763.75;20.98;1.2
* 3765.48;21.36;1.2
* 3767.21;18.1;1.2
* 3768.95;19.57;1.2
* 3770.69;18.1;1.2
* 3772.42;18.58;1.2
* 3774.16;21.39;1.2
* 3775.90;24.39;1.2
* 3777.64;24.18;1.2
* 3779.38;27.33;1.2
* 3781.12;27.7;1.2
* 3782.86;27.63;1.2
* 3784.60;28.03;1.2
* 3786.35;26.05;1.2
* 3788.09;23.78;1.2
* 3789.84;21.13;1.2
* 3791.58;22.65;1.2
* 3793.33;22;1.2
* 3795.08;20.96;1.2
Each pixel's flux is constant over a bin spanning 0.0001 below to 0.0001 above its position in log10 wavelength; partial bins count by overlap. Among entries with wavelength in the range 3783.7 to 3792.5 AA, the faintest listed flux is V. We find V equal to 21.13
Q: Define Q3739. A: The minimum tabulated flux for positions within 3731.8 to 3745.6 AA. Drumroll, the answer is 12.12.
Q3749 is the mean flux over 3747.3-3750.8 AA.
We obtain 15.2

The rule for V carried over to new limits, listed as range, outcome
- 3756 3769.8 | 18.1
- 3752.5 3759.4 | 19.77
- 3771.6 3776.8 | 18.58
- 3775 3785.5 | 24.18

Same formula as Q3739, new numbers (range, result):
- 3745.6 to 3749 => 15.21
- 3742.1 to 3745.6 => 19.06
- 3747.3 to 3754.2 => 15.09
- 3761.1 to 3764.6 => 20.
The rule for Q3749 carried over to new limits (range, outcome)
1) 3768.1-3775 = 19.4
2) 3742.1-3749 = 17.7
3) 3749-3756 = 18.9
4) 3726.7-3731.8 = 34.9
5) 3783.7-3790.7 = 24.7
